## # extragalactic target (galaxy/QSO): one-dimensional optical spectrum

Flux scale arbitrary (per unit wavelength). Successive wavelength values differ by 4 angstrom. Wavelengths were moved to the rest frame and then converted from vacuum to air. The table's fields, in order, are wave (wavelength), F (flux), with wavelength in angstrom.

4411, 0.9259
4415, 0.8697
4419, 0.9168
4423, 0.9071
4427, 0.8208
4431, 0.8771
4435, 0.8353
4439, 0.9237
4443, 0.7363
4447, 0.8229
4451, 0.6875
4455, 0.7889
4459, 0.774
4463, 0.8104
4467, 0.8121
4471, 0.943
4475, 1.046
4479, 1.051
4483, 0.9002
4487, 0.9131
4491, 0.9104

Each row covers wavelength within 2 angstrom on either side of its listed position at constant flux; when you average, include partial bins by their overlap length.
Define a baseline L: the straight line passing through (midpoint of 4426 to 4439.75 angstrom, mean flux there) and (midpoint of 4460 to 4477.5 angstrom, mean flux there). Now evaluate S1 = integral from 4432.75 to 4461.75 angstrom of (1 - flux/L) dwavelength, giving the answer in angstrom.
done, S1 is 2.6 angstrom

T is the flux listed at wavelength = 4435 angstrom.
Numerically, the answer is 0.8353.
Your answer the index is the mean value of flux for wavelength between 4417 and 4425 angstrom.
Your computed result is 0.912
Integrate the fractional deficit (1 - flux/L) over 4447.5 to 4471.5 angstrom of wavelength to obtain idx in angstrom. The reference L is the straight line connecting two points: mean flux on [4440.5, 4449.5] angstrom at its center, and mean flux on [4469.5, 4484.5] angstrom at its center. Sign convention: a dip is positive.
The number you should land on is 2.2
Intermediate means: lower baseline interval 0.782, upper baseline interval 0.989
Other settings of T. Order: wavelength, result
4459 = 0.774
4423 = 0.9071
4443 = 0.7363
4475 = 1.046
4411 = 0.9259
